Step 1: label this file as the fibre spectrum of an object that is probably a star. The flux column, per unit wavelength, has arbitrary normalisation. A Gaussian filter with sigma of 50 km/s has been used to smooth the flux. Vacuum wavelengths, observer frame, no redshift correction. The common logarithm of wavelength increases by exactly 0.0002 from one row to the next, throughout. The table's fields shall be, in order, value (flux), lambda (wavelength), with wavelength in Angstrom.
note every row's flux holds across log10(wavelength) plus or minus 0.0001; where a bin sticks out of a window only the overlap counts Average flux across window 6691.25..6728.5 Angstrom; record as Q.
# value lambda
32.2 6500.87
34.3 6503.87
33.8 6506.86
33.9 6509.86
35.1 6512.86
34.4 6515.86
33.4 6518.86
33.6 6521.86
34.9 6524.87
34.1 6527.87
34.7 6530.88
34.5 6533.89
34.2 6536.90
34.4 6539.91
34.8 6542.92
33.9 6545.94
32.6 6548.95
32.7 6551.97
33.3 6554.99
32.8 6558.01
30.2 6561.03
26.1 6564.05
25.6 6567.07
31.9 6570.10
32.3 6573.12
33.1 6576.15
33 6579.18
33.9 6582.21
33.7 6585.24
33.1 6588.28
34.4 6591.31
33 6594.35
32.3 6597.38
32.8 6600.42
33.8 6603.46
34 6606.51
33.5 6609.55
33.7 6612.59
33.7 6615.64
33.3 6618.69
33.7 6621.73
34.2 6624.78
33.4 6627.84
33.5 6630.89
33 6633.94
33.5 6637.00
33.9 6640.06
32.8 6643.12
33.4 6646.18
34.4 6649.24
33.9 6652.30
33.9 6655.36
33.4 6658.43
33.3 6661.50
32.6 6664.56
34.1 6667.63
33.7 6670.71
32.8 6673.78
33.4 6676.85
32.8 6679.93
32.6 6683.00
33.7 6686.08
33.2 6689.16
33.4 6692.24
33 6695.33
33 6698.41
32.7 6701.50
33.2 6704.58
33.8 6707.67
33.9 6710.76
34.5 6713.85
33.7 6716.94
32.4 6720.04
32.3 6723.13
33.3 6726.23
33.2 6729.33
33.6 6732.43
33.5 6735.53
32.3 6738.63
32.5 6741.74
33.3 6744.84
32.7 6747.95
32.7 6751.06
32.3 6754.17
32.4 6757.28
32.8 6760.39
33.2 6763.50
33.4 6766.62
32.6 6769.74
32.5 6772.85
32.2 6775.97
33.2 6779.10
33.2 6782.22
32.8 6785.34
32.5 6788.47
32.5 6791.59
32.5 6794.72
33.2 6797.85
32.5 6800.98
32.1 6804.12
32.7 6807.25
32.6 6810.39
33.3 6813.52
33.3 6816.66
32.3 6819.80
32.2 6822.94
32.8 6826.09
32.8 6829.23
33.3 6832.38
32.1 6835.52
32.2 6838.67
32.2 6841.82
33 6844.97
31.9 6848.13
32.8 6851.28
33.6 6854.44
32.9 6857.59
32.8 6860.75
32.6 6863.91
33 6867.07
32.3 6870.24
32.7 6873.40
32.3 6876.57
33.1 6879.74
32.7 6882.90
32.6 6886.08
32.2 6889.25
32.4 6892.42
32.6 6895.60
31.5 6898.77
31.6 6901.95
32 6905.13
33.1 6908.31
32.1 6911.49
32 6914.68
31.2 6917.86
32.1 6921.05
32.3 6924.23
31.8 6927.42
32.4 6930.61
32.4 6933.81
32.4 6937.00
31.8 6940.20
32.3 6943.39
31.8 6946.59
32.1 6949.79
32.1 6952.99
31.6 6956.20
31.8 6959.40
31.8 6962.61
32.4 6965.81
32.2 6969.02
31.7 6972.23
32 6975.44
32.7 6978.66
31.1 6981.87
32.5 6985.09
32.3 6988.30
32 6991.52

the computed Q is 33.3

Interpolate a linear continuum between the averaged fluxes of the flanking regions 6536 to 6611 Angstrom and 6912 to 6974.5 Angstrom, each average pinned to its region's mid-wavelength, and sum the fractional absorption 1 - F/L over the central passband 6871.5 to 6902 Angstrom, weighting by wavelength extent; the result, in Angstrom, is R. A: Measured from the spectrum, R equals -0.3 Angstrom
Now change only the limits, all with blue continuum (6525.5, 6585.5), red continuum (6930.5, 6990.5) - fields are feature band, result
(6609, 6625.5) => -0.6 Angstrom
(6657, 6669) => -0.3 Angstrom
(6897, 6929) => 0.2 Angstrom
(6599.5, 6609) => -0.3 Angstrom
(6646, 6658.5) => -0.5 Angstrom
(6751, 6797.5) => -0.6 Angstrom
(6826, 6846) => -0.2 Angstrom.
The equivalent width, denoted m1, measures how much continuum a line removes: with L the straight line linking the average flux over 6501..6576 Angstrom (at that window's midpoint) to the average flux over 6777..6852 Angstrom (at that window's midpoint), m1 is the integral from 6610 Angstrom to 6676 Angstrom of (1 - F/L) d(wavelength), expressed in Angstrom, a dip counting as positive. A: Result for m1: -1.4 Angstrom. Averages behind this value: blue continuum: 33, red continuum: 32.7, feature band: 33.5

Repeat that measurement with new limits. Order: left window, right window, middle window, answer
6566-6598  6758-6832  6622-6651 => -0.91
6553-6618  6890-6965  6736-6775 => -0.61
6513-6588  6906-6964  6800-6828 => -0.29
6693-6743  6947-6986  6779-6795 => 0.04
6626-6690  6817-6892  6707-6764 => 0.07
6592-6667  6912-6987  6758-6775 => 0.00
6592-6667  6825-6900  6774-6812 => 0.23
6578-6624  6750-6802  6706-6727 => -0.27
